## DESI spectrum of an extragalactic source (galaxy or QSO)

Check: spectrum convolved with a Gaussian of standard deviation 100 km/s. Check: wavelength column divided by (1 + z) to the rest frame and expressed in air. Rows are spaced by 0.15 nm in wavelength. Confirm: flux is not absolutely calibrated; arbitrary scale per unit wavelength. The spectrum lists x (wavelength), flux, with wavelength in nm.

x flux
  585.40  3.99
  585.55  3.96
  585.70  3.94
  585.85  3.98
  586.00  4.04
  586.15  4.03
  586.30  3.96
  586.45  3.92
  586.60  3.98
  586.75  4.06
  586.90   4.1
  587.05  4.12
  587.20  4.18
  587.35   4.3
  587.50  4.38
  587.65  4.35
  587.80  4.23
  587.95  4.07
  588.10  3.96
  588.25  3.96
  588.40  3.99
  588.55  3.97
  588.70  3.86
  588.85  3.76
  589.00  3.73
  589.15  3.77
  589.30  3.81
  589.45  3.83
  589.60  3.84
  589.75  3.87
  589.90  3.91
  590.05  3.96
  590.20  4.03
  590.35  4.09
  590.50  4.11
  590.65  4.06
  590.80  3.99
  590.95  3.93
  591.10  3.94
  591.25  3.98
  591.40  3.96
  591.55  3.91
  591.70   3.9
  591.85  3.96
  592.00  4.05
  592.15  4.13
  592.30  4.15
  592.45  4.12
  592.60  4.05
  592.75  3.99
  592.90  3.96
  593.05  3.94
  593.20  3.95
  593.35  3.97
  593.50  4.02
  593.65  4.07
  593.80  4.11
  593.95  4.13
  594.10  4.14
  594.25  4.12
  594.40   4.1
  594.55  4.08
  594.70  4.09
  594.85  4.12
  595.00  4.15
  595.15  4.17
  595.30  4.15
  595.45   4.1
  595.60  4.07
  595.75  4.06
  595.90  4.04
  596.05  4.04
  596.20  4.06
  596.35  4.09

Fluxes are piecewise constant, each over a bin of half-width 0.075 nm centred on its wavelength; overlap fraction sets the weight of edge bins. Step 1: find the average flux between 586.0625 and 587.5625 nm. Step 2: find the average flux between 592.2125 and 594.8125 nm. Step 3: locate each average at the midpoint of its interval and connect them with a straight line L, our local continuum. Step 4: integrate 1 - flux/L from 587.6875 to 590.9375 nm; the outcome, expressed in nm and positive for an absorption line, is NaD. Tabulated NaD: 0.11 nm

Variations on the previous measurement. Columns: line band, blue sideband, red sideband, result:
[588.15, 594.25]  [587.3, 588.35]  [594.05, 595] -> 0.24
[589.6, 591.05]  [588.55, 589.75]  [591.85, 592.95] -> -0.03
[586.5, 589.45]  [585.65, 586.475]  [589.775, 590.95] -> -0.02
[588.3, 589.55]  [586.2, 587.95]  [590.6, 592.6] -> 0.07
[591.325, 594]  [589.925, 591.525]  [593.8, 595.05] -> 0.03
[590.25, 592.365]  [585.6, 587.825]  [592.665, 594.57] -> 0.03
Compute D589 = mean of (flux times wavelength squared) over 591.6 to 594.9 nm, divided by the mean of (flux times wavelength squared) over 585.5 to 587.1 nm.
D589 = 1.0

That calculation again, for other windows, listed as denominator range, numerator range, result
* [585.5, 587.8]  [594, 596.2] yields 1.03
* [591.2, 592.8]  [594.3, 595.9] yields 1.03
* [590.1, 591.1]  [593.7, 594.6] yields 1.03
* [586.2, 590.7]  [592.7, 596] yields 1.04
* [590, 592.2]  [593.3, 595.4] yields 1.04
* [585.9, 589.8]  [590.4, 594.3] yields 1.02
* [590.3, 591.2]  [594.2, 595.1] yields 1.04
